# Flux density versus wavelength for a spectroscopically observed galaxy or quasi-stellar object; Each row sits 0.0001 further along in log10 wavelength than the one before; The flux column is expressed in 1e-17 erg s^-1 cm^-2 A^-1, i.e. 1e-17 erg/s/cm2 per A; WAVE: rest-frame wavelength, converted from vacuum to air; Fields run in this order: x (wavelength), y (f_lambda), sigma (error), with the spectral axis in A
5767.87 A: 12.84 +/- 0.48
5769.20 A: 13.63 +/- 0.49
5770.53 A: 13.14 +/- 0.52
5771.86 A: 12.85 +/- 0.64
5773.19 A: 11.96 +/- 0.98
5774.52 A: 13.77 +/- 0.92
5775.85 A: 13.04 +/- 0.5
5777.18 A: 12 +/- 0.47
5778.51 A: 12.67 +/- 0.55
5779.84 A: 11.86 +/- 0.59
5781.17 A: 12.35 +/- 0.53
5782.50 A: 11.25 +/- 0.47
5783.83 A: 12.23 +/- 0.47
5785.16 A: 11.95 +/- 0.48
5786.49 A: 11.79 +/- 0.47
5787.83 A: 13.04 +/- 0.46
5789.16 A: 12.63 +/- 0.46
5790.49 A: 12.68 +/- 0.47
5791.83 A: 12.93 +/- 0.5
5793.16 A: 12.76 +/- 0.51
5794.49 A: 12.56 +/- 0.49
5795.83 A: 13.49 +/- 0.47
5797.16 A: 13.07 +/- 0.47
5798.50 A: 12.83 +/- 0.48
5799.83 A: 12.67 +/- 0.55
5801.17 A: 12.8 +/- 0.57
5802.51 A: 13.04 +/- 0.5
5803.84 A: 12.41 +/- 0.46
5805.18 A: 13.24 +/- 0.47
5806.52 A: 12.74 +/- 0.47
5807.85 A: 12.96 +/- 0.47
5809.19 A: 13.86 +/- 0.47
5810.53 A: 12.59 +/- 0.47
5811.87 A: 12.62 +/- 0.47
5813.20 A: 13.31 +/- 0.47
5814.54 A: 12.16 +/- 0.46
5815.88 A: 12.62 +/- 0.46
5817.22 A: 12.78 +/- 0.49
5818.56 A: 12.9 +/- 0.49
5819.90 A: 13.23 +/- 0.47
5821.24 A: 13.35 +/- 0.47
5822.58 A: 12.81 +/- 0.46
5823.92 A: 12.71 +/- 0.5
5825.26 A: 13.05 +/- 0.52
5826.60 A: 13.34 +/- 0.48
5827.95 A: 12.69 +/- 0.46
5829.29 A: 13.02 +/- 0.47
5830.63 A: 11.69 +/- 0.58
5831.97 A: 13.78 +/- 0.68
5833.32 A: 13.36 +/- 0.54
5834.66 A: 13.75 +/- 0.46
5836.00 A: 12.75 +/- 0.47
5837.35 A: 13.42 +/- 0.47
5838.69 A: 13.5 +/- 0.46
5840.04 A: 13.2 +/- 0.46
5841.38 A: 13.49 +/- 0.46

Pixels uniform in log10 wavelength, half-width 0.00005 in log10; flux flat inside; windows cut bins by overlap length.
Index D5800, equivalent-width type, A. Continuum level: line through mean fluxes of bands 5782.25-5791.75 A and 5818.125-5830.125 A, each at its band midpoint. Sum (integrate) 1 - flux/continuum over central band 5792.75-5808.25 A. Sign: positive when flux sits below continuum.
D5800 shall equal -0.40 A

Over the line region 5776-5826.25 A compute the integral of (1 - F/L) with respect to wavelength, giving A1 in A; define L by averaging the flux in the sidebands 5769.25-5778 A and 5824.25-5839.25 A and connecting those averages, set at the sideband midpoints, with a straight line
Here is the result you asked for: 1.0 A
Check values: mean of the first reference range 12.8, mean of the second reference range 13.1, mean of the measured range 12.7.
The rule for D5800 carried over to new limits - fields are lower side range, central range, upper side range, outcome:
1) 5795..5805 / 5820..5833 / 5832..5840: 0.3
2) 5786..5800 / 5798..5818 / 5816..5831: 0.0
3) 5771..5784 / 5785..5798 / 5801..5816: -0.1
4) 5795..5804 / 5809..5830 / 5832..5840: 0.4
